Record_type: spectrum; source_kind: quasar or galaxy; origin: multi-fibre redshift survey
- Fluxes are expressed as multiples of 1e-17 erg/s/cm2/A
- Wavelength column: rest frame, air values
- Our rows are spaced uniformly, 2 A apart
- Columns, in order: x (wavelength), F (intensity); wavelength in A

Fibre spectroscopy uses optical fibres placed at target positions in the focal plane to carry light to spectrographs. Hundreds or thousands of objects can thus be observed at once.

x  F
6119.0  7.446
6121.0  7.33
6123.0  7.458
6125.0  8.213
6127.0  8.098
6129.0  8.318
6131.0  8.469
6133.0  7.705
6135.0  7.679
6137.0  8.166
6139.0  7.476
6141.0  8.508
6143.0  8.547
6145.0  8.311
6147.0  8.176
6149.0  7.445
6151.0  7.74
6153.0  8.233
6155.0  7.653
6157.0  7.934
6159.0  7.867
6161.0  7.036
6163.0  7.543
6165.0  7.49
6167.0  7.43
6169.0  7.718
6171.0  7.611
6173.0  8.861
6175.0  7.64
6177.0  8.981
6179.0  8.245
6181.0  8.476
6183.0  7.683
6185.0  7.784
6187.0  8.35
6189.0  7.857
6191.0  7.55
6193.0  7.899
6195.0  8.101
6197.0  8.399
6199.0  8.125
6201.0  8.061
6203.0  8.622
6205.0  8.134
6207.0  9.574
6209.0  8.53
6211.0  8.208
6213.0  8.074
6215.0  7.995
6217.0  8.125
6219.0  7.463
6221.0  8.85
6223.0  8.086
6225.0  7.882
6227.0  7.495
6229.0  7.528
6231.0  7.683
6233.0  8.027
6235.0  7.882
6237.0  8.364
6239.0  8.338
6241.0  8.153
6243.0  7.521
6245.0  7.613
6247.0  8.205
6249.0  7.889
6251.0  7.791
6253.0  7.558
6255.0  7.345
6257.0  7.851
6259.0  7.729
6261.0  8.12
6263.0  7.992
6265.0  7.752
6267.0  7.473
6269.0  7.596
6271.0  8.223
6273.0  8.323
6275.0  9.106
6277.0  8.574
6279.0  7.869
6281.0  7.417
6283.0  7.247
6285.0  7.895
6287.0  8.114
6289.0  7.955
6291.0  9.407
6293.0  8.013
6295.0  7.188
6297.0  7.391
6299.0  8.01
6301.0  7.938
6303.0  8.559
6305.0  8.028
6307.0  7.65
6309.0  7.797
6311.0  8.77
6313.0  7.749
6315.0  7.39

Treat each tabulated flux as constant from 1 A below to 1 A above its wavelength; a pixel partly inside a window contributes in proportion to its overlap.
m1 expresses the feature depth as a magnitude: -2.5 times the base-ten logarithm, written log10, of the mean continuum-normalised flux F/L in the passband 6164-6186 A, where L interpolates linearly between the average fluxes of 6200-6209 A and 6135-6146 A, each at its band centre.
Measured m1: 0.05 mag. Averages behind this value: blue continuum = 8.15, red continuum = 8.59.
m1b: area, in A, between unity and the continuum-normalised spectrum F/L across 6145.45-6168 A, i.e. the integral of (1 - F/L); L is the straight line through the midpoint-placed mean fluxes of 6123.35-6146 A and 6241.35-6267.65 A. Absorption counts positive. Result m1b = 1.0 A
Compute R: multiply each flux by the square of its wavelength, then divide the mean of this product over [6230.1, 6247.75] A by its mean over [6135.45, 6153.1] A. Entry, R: 1.0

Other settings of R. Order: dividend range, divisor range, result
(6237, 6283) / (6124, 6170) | 1.04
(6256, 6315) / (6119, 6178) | 1.05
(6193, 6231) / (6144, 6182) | 1.05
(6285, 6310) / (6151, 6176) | 1.08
